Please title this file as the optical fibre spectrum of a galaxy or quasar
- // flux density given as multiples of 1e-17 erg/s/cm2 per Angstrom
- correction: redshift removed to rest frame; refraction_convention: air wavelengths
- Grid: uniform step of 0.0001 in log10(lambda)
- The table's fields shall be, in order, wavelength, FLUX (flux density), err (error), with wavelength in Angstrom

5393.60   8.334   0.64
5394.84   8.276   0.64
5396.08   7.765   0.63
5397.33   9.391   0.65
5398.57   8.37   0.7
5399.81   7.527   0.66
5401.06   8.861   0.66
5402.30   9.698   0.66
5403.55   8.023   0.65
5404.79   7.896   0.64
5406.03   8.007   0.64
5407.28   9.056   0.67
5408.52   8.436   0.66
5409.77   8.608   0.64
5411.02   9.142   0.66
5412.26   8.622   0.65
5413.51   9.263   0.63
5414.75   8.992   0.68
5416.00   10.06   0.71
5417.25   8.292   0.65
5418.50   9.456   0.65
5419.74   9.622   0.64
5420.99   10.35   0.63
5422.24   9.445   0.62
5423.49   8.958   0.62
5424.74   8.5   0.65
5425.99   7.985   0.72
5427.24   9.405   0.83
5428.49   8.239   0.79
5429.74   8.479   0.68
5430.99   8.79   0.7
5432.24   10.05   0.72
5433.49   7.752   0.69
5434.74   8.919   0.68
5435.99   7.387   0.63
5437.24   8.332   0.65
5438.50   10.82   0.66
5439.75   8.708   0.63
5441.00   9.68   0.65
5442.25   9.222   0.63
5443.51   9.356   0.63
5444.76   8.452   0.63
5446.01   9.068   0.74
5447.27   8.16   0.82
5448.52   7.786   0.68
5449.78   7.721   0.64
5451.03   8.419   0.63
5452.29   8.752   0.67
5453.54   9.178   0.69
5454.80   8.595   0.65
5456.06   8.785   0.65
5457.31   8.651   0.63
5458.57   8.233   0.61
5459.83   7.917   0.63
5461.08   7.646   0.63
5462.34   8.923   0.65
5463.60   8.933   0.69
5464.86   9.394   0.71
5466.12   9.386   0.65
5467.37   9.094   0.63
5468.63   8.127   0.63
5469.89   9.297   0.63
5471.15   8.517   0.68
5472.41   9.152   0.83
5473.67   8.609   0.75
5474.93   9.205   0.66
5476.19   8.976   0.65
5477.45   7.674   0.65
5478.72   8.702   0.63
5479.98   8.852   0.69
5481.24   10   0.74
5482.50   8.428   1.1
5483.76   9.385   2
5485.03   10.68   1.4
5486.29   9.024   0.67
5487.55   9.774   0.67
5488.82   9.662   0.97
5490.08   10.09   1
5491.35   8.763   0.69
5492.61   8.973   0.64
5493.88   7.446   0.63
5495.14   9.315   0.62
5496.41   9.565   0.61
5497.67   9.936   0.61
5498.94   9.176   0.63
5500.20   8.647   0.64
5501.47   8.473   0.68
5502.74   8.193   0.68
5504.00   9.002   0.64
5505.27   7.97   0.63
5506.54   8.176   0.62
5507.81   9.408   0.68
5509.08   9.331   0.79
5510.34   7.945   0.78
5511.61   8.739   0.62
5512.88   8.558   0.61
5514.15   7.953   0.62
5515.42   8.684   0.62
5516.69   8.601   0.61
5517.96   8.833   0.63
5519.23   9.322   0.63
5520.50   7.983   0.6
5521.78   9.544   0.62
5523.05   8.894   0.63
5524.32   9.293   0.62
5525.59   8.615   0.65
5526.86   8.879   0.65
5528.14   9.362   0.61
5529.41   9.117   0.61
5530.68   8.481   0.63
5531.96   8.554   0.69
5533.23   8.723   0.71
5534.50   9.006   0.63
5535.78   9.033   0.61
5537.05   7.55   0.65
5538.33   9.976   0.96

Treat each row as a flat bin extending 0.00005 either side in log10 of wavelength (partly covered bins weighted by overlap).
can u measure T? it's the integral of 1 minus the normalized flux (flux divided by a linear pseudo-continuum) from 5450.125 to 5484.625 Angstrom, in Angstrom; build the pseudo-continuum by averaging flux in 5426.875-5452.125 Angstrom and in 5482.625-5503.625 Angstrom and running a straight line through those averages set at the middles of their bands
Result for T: 0.7 Angstrom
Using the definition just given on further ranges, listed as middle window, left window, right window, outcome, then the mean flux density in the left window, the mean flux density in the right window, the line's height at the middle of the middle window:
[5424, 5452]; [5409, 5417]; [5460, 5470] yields 0.74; 9.06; 8.79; 8.93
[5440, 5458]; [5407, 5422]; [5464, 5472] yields 0.69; 9.17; 8.98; 9.05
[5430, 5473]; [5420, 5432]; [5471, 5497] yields 1.33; 8.96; 9.09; 9.02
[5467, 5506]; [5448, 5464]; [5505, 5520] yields -2.05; 8.42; 8.64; 8.54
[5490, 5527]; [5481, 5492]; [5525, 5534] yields 1.50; 9.52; 8.83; 9.16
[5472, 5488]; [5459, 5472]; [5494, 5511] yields -0.63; 8.73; 8.82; 8.76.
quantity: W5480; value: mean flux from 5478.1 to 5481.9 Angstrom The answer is 9.19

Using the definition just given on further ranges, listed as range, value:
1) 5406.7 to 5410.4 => 8.69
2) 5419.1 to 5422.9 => 9.8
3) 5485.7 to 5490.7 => 9.64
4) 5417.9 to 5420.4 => 9.57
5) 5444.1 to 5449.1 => 8.39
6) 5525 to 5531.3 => 8.9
